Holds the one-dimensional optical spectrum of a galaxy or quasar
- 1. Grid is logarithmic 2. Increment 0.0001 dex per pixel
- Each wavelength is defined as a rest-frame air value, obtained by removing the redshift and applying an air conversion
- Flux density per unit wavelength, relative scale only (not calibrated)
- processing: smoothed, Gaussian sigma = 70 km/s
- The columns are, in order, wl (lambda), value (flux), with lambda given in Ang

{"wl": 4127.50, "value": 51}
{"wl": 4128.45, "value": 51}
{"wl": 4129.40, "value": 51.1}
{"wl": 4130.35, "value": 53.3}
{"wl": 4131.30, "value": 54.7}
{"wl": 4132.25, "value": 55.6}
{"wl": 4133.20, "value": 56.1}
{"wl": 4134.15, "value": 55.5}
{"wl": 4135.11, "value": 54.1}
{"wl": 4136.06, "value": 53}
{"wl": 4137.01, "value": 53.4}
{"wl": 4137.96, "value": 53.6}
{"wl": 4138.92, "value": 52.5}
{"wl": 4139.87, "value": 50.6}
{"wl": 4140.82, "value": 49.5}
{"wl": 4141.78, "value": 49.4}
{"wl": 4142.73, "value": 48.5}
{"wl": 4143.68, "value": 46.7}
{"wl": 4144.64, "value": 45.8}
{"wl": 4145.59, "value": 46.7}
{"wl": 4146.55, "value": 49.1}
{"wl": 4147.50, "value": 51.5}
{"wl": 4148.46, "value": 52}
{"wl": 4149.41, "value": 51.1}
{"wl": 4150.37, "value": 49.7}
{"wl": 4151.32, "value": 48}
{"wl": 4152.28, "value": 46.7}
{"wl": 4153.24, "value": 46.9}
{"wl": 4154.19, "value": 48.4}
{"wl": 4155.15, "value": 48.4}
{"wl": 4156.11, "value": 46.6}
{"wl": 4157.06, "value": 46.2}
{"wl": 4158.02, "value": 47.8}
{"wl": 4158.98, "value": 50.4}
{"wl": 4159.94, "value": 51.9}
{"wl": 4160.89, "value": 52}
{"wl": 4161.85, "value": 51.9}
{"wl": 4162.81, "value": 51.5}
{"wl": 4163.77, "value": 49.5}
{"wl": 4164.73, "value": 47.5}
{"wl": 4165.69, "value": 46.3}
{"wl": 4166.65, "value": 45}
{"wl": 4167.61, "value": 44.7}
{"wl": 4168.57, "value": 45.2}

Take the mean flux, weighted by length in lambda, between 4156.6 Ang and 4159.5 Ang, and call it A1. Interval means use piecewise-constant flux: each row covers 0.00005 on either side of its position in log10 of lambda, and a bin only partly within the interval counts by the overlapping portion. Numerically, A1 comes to 48.1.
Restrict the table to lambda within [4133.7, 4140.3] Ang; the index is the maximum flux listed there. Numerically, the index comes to 55.5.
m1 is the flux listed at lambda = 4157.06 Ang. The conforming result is 46.2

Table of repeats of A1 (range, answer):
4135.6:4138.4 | 53.4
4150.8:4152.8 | 47.3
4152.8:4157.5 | 47.4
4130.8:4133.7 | 55.6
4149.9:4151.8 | 48.9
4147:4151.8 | 50.5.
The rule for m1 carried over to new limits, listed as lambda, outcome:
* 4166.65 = 45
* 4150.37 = 49.7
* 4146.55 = 49.1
